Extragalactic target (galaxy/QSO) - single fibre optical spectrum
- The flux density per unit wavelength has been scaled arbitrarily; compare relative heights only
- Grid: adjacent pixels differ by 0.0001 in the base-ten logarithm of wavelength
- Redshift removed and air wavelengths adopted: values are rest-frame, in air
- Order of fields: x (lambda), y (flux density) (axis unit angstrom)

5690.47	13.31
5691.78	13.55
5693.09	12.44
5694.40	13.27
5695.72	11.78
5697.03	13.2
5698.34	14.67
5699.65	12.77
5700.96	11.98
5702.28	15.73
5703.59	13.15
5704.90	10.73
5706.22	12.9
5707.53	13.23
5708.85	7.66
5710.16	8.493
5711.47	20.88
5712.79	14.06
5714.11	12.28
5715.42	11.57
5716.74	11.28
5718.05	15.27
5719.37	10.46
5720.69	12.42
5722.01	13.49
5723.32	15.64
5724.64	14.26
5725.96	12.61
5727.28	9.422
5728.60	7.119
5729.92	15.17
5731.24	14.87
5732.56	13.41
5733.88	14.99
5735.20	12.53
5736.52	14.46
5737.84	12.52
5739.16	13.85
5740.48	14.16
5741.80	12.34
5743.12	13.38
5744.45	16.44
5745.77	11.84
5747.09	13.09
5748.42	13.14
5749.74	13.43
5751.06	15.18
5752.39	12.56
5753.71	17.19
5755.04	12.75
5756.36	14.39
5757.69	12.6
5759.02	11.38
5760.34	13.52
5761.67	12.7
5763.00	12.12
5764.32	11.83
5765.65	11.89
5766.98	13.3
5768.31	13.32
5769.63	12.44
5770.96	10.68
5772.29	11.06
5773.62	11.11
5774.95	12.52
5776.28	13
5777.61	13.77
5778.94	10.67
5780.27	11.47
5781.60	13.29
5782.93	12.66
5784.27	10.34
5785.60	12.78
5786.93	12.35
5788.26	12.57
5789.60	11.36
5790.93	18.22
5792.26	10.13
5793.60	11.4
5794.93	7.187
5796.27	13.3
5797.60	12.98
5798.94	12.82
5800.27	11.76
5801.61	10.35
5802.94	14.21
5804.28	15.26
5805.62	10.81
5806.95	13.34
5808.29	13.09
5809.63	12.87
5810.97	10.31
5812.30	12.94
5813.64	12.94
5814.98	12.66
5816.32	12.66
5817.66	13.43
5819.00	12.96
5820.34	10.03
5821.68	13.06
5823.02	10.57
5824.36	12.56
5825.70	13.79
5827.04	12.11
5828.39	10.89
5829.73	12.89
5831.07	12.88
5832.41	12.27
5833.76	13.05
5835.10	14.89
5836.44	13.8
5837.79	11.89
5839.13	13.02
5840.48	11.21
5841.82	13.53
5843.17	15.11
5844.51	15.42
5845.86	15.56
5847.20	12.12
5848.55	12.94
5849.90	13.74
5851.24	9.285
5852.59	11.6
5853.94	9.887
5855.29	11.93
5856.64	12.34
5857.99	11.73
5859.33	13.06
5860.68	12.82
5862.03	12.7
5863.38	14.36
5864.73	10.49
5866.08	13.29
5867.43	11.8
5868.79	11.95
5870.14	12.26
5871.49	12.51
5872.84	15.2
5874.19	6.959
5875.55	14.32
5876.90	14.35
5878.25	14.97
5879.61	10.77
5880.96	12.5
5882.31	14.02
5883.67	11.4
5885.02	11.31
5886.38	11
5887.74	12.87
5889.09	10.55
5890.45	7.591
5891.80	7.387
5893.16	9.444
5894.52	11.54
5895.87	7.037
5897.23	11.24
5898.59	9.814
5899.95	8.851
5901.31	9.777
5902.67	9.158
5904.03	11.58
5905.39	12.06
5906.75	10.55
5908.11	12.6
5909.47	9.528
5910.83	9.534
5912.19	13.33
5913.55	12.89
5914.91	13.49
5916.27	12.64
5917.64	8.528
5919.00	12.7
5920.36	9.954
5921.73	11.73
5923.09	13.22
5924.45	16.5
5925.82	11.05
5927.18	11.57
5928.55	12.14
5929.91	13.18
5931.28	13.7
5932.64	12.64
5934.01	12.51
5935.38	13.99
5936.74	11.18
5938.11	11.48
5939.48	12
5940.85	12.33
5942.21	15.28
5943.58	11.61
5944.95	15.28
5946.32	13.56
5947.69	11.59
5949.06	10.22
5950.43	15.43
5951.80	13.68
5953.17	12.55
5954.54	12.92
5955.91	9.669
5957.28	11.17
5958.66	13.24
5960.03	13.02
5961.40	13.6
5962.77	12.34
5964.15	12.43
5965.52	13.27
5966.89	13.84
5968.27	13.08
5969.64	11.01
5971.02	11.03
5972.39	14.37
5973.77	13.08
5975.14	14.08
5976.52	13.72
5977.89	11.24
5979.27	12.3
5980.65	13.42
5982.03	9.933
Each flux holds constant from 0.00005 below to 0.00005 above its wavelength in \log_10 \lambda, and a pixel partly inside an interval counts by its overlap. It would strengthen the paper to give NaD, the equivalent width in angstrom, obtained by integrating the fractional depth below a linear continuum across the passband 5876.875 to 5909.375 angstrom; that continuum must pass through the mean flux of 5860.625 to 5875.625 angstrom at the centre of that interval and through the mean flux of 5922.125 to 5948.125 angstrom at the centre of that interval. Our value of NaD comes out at 4.3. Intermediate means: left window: 12.3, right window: 12.9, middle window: 10.8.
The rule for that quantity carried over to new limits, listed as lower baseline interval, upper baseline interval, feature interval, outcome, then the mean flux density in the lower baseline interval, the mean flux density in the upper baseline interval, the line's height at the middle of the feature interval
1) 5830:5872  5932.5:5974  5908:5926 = 1.0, 12.7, 12.7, 12.7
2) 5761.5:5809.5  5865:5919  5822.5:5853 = -2.7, 12.3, 11.3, 11.8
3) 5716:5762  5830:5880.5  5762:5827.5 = 3.5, 13.3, 12.7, 13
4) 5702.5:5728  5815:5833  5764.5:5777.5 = 0.3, 12.7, 12.3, 12.5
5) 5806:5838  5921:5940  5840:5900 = 3.3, 12.6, 12.6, 12.6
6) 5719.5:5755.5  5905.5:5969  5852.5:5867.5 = 0.7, 13.4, 12.4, 12.8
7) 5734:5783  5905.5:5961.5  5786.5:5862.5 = 1.2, 13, 12.4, 12.7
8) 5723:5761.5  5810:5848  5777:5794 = 0.9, 13.4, 12.8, 13.1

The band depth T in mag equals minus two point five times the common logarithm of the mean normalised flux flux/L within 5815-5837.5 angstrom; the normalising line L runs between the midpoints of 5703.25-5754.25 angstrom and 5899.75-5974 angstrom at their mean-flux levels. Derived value 0.01 mag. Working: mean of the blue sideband 13.1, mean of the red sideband 12.3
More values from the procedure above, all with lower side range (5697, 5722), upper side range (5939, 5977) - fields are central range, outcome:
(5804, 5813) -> 0.021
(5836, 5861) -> 0.012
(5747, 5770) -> -0.031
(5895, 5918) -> 0.189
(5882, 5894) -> 0.215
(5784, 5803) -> 0.062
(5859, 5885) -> 0.020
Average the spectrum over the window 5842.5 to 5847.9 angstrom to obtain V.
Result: 14.6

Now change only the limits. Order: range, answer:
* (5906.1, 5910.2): 10.9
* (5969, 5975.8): 12.7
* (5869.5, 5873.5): 13.3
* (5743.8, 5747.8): 13.8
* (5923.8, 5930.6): 12.9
